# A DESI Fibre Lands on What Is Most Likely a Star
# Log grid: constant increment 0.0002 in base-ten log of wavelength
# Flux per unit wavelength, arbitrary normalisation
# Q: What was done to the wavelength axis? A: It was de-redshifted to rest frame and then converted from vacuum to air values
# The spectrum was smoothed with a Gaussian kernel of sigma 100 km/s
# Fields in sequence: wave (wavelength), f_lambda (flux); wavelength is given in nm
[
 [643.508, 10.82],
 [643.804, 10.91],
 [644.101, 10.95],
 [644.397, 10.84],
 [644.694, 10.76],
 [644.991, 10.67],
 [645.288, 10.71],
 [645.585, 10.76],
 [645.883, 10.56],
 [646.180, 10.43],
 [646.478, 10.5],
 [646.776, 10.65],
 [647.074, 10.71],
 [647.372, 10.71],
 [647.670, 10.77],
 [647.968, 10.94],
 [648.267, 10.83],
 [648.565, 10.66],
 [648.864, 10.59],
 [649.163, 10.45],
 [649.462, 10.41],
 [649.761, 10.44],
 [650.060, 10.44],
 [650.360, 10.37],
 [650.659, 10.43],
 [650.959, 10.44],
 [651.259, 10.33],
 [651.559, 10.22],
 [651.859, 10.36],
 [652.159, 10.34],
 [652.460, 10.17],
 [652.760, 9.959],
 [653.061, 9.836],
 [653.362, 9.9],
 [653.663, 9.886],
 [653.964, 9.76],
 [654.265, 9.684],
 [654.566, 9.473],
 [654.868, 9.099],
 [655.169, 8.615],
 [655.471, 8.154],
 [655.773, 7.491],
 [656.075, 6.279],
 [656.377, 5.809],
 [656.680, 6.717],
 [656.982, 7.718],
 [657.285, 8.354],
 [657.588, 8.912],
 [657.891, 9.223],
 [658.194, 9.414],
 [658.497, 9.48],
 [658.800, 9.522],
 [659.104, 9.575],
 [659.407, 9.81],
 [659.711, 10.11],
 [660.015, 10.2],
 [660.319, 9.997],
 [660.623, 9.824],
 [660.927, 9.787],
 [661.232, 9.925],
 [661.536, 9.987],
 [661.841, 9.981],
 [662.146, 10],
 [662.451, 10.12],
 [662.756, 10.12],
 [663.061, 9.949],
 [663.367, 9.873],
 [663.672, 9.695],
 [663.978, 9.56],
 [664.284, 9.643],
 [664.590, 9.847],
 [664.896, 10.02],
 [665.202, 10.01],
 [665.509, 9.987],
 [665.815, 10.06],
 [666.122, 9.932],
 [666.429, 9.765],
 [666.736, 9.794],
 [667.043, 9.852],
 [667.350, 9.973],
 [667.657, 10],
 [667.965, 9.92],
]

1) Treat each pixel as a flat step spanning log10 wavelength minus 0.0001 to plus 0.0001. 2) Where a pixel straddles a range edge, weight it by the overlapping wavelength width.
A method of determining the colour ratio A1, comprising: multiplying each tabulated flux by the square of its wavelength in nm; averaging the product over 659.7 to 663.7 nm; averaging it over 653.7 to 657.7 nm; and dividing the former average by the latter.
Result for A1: 1.24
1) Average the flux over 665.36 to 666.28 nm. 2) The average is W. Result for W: 9.99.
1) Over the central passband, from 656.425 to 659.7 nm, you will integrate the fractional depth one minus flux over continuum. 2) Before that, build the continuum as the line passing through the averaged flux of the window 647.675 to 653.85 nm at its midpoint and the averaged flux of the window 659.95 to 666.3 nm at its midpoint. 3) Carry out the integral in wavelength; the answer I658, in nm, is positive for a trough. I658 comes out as 0.41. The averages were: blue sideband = 10.4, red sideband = 9.92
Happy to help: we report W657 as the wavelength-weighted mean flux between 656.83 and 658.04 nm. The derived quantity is 8.55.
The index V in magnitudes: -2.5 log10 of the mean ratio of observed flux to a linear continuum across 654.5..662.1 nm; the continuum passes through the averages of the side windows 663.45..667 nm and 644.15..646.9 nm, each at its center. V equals 0.13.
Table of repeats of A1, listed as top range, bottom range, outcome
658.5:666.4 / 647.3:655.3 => 1.00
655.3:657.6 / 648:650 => 0.71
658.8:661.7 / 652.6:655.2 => 1.05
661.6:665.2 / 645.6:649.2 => 0.98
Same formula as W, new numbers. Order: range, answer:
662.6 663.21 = 10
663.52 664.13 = 9.62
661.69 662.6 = 10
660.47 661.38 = 9.84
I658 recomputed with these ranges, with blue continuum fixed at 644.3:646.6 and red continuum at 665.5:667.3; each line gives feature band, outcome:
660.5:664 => 0.05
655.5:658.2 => 0.67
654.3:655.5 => 0.15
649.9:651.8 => 0.02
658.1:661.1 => 0.11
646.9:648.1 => -0.02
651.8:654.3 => 0.09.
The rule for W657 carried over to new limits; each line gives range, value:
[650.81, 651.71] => 10.3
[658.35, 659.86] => 9.7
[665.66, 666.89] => 9.89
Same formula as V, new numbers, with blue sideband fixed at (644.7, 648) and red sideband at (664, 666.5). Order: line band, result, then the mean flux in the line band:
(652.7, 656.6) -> 0.19 mag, 8.7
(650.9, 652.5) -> 0.01 mag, 10.3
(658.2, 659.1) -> 0.07 mag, 9.5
